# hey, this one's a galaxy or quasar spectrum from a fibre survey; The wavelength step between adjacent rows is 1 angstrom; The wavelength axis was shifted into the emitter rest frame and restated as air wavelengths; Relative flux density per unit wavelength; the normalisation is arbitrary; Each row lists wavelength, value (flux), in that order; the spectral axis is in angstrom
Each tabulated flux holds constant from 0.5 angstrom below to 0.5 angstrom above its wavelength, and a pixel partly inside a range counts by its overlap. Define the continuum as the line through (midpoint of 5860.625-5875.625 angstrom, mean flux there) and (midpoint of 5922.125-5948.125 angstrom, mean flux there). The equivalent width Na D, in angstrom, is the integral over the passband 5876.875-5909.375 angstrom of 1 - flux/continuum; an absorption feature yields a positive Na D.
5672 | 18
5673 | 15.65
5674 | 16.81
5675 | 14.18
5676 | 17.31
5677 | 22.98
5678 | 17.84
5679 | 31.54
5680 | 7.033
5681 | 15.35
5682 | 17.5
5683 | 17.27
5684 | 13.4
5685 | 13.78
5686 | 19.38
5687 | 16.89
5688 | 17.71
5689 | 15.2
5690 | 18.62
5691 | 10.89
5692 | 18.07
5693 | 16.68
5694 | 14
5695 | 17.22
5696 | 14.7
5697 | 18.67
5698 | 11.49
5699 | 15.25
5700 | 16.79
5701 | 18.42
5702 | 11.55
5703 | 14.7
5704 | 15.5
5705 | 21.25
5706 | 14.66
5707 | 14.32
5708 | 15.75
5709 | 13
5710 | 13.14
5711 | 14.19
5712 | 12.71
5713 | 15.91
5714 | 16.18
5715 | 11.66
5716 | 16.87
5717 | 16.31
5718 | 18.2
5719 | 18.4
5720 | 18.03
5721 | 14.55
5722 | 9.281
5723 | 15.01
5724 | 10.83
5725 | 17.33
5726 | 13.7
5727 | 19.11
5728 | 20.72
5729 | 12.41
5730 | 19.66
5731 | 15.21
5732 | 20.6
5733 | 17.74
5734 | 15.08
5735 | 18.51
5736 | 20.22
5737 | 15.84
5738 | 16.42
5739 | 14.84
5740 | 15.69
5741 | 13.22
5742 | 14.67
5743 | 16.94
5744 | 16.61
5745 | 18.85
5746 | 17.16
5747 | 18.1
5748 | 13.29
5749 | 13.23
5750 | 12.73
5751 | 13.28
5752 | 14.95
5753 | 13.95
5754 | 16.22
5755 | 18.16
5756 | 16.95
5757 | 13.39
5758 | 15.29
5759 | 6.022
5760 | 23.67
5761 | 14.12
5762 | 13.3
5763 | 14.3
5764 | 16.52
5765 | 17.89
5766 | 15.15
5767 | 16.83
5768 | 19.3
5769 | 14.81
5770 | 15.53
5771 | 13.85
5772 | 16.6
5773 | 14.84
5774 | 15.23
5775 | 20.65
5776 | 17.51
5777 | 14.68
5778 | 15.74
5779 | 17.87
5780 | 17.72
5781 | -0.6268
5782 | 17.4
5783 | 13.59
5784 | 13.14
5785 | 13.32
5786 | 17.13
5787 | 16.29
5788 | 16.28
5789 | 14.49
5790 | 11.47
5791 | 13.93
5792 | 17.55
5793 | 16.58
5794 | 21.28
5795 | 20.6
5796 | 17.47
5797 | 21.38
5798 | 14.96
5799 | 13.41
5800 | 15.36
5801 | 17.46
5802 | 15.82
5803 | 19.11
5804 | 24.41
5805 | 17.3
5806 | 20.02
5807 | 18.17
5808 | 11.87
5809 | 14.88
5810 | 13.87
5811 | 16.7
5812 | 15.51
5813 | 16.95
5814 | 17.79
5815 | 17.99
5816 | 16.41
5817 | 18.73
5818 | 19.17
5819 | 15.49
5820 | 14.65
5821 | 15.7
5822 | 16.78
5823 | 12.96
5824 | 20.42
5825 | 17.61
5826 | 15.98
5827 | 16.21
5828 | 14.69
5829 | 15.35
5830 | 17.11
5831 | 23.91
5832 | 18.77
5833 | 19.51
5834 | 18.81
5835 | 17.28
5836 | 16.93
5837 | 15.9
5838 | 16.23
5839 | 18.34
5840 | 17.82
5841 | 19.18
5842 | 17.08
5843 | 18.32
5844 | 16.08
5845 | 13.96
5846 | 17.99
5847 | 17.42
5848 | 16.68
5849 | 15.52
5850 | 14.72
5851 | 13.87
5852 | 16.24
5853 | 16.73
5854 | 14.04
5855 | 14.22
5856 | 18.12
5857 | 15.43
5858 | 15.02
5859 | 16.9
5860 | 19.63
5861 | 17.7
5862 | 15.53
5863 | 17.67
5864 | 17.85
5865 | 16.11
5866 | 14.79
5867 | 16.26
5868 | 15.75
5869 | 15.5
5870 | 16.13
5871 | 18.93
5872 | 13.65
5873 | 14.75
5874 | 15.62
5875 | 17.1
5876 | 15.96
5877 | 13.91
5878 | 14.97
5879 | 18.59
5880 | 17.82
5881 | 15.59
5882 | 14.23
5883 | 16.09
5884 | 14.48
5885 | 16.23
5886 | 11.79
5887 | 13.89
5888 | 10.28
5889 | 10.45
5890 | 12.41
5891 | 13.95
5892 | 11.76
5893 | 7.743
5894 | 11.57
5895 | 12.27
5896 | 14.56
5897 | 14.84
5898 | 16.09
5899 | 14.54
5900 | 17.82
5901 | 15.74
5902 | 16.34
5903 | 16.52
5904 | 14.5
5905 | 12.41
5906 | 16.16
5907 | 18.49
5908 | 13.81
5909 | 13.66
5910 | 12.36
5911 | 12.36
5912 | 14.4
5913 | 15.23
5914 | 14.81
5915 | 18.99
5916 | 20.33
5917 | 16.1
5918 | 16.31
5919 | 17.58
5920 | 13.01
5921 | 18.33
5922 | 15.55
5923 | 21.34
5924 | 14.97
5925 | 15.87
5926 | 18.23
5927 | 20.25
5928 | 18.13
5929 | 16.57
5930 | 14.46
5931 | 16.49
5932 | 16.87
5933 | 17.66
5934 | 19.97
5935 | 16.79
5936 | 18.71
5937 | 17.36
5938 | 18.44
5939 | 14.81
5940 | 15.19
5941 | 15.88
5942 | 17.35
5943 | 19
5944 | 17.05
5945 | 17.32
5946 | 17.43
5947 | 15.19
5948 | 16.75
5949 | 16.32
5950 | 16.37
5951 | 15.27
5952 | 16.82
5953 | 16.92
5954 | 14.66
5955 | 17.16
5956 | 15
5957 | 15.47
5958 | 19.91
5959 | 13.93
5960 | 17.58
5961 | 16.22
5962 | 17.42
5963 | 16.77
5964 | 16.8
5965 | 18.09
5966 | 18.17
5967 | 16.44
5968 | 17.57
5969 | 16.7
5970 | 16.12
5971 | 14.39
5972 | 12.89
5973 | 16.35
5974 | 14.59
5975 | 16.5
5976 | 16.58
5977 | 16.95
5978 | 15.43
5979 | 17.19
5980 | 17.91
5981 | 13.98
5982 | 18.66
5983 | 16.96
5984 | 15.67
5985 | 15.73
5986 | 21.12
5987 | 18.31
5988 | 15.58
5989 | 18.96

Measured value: 4.4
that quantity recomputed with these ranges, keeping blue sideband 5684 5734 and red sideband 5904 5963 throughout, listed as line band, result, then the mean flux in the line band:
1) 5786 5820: -1.8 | 16.9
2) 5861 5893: 2.5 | 15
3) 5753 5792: 1.7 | 15.2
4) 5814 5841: -2.0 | 17.3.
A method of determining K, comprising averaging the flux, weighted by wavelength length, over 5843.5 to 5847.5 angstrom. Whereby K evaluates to 16.4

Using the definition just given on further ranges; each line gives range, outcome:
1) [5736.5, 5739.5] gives 15.7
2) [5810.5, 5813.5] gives 16.4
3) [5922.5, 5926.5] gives 17.6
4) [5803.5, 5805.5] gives 20.9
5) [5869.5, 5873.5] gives 15.9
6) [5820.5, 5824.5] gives 16.5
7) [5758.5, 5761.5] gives 14.6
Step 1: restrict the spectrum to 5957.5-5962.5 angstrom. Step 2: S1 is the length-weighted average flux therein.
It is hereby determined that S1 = 17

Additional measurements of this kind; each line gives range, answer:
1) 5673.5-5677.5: 17.8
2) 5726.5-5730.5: 18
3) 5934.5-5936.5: 17.8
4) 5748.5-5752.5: 13.5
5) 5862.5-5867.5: 16.5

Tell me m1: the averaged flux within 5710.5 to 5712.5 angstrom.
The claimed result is 13.4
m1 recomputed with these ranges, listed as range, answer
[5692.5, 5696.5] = 15.6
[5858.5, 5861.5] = 18.1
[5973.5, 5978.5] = 16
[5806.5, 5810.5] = 14.7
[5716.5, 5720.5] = 17.7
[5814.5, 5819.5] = 17.6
